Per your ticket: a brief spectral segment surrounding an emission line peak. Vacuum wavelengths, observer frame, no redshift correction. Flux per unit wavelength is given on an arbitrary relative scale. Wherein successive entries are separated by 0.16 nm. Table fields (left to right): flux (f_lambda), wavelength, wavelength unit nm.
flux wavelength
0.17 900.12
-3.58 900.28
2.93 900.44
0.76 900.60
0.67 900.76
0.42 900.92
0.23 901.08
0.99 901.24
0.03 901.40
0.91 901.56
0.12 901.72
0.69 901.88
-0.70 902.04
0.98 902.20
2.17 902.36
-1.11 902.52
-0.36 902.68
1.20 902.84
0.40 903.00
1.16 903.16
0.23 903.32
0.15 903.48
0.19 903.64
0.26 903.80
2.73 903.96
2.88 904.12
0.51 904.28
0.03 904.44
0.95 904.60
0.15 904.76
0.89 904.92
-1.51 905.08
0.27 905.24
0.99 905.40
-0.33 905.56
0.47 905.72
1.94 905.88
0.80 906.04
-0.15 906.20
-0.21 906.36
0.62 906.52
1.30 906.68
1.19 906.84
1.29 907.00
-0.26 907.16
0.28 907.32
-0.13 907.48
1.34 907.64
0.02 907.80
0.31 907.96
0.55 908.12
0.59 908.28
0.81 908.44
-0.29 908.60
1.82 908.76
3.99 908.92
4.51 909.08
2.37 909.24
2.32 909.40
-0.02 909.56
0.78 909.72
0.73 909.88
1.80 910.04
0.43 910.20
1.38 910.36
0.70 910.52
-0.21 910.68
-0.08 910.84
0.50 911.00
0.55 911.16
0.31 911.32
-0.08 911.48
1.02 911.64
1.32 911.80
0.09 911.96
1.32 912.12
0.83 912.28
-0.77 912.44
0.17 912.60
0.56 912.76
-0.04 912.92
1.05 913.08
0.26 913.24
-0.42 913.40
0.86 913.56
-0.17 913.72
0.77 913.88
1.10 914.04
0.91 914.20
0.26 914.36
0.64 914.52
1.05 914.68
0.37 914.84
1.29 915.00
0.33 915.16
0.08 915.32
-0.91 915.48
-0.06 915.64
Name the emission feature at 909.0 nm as H-gamma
